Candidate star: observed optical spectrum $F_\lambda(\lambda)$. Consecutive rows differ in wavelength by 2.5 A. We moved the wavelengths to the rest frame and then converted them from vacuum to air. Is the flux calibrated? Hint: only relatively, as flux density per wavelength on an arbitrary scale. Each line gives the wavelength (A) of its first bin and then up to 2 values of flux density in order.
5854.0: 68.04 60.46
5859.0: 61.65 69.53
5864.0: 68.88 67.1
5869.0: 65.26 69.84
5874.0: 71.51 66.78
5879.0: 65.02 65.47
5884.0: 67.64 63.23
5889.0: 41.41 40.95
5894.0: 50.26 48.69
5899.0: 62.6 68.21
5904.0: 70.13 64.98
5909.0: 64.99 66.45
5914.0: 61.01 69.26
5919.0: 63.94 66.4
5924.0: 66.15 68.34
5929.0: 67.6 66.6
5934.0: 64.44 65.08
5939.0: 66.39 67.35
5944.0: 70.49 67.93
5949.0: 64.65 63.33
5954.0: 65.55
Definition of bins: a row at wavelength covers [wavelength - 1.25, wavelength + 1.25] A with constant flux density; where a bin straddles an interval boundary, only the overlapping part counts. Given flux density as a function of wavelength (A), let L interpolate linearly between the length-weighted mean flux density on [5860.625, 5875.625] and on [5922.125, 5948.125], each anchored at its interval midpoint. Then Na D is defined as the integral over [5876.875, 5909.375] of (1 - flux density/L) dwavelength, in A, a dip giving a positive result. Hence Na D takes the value 4.0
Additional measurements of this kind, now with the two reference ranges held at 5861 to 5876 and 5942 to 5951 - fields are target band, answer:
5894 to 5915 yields 1.65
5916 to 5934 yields 0.27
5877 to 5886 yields 0.33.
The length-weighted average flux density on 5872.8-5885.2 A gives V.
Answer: 67.3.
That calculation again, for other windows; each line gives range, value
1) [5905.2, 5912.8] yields 65.5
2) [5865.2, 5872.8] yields 67.4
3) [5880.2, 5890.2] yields 59.6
